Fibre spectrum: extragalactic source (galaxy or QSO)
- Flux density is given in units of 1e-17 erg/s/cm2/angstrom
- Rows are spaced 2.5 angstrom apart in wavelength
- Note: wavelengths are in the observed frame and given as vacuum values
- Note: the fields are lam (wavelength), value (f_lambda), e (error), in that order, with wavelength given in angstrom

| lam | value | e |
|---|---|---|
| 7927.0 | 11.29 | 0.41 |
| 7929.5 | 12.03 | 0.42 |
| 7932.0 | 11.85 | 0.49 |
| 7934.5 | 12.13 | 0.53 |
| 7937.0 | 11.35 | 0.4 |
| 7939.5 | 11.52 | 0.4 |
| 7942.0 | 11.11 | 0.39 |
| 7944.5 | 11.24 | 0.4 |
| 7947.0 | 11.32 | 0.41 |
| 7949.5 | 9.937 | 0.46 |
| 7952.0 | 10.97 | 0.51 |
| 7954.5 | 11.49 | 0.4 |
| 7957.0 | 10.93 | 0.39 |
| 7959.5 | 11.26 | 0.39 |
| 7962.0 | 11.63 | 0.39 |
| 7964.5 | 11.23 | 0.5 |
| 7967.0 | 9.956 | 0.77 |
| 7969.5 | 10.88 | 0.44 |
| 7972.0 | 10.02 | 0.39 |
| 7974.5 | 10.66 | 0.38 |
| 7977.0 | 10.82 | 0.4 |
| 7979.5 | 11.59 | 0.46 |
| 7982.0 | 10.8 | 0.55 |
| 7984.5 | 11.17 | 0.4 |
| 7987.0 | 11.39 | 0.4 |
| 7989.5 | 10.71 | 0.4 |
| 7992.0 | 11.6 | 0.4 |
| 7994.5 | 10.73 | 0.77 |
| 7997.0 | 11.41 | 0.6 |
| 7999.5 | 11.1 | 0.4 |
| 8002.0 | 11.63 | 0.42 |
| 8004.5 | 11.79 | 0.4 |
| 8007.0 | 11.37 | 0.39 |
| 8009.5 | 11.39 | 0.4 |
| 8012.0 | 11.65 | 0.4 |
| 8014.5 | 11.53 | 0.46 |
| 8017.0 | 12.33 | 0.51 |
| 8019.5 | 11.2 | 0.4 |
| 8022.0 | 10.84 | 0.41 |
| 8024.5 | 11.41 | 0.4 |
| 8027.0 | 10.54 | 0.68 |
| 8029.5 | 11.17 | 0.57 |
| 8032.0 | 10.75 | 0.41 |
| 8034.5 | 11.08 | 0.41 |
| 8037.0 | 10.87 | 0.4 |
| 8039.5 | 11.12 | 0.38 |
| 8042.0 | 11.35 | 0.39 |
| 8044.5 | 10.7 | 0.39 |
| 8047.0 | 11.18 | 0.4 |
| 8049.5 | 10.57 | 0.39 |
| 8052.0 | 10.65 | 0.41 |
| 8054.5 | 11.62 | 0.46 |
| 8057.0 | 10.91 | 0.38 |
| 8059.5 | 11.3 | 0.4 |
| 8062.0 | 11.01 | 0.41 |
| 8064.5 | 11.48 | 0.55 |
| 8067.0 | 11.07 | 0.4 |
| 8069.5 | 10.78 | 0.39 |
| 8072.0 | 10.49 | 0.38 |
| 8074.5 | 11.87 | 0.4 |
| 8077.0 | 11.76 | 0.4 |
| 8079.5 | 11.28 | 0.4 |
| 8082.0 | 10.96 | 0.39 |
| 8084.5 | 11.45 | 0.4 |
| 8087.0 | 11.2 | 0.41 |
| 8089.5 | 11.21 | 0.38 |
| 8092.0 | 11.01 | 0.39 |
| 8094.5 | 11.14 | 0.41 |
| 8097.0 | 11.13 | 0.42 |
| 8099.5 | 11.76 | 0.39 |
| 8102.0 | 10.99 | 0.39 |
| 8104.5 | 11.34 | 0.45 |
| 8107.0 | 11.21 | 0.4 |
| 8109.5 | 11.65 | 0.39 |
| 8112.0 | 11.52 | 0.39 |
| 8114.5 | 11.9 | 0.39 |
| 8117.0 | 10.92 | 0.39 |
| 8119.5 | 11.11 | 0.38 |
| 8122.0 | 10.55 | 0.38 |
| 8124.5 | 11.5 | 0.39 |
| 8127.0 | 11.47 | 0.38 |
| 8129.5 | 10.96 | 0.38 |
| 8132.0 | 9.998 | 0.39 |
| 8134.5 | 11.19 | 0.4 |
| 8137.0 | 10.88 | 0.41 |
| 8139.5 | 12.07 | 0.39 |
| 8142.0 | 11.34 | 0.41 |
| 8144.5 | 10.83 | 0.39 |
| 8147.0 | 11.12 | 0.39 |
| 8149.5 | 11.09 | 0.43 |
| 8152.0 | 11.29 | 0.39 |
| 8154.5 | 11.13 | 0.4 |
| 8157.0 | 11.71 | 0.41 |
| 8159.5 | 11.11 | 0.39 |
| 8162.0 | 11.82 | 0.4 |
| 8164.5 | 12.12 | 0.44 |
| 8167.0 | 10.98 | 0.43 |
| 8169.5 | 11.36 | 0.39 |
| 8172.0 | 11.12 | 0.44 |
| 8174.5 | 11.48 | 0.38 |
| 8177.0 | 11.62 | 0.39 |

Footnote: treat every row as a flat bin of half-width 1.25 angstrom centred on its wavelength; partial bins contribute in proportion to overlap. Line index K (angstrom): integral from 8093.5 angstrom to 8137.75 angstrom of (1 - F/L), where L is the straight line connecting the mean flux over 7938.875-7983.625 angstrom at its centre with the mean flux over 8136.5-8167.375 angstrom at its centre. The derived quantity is 0.4 angstrom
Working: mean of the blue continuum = 11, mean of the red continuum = 11.4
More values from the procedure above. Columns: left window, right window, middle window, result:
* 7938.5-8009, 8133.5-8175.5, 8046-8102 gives 0.3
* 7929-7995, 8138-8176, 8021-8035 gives 0.3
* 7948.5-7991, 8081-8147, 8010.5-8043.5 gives -0.6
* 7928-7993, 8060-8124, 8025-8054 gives 0.7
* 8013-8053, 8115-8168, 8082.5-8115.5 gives -0.5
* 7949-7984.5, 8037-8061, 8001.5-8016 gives -0.8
